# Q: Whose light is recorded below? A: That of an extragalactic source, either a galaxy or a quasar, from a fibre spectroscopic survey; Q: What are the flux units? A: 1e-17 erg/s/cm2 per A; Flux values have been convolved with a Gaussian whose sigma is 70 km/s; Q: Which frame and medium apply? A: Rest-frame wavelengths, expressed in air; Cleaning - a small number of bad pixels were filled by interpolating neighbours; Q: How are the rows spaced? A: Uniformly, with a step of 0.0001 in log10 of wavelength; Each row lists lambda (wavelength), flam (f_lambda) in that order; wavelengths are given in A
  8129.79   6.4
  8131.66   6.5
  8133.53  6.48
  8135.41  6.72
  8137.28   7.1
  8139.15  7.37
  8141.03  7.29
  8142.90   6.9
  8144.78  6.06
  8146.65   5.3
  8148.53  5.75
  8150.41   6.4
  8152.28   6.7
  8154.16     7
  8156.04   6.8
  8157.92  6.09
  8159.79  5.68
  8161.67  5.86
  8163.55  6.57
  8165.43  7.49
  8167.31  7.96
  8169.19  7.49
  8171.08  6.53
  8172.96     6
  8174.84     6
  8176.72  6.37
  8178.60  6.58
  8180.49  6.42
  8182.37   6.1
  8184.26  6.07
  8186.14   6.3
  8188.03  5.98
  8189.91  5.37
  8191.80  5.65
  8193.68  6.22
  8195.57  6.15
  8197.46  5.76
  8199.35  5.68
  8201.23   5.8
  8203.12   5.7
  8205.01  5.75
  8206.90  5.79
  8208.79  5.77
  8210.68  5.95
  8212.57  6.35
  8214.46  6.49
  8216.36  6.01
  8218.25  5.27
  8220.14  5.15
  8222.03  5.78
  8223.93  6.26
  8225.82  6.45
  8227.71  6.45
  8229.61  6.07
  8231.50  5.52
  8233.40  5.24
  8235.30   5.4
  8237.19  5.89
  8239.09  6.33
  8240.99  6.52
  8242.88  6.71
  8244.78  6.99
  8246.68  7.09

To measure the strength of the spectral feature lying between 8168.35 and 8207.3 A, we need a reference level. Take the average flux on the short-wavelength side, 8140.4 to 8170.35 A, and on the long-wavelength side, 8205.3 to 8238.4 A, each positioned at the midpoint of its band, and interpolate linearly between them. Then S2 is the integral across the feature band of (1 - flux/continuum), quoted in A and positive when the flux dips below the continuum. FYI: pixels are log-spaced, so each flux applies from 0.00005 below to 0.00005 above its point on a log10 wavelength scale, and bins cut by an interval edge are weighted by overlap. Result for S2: 1.0 A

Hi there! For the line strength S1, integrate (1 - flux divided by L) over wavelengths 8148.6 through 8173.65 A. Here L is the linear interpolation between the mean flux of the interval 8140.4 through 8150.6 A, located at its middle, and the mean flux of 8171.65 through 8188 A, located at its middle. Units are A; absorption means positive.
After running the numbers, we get -1.6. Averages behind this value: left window 6.24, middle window 6.63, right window 6.22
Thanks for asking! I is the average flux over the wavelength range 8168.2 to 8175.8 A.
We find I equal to 6.51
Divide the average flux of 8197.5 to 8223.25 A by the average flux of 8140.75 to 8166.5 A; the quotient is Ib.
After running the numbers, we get 0.91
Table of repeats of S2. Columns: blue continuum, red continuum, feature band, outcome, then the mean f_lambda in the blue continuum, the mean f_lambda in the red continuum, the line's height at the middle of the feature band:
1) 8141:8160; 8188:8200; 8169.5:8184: -0.72 A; 6.34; 5.82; 6.03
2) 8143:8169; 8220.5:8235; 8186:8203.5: 0.92 A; 6.48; 5.91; 6.17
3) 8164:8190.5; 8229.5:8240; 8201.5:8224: 0.64 A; 6.49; 5.71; 6.01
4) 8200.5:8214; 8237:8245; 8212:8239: 1.43 A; 5.9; 6.5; 6.22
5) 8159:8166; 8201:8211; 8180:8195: 0.06 A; 6.36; 5.78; 6.03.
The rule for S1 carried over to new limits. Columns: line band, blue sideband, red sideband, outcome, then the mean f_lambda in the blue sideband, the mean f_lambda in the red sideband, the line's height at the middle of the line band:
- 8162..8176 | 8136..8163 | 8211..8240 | -1.1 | 6.46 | 5.91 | 6.32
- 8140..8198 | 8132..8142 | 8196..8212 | 0.4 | 6.96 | 5.8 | 6.41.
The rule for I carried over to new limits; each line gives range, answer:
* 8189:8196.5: 5.85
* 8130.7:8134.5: 6.49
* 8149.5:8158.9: 6.6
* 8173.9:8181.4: 6.34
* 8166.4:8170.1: 7.73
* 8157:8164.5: 6.06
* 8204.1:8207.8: 5.77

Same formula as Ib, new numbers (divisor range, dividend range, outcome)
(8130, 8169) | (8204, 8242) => 0.90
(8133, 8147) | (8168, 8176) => 0.97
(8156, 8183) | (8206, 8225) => 0.90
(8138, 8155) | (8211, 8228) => 0.92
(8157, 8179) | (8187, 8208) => 0.89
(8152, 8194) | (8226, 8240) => 0.92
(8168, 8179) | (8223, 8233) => 0.94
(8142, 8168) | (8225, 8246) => 0.95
